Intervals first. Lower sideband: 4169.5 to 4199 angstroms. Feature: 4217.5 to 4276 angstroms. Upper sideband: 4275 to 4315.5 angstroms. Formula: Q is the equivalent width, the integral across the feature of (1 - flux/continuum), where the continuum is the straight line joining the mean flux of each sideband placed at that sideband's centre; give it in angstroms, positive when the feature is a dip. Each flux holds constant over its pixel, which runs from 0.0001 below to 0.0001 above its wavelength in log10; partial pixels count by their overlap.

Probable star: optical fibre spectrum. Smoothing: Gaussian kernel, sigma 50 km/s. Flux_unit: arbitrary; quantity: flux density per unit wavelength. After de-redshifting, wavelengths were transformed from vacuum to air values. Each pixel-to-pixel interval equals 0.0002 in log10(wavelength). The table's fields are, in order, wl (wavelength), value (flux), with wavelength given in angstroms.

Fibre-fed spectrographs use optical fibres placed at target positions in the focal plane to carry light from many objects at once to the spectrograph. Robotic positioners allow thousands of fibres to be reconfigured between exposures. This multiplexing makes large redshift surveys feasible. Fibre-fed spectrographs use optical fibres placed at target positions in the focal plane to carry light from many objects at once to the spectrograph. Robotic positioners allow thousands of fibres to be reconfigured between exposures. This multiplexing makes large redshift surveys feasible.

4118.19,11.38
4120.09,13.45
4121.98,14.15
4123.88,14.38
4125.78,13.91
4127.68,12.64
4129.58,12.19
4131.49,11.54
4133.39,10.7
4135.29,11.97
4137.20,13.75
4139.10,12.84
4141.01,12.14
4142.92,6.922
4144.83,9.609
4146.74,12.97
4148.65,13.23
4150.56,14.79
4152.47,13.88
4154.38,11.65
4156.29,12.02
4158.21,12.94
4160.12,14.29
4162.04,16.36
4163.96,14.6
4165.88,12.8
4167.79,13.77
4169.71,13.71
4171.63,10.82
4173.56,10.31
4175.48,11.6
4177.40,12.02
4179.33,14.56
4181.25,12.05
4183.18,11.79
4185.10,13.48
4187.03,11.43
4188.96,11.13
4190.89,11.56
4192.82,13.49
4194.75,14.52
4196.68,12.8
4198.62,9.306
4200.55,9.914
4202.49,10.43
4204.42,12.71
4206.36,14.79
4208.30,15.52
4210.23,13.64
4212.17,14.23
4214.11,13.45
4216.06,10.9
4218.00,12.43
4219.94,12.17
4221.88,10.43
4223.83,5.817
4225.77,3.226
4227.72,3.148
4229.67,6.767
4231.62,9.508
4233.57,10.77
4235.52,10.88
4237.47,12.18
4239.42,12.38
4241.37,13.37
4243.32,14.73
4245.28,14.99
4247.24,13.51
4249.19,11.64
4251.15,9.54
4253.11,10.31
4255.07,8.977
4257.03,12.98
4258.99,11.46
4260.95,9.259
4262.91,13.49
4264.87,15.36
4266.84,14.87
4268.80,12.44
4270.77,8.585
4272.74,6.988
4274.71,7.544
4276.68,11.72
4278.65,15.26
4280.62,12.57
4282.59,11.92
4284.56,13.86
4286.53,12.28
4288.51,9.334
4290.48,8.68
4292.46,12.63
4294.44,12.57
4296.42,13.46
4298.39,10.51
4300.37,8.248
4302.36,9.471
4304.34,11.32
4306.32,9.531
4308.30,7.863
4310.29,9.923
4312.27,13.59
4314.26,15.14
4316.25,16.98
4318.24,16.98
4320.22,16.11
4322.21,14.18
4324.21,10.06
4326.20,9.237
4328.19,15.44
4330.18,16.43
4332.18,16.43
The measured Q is 5.5 angstroms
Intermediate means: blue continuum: 12.2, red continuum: 11.5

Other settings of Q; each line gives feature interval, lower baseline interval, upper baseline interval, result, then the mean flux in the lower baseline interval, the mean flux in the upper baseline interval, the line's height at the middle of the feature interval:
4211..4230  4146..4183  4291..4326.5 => 5.0 angstroms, 13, 12.1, 12.7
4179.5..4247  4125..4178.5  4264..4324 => 4.1 angstroms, 12.5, 12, 12.3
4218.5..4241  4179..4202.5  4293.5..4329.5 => 5.7 angstroms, 12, 12.3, 12.1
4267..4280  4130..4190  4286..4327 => 1.3 angstroms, 12.4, 11.8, 12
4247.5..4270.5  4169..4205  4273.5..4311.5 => -1.1 angstroms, 12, 11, 11.3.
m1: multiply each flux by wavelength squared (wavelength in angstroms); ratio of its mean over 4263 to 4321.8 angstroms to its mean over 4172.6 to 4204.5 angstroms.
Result 1.1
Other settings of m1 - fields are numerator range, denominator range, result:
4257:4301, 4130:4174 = 0.98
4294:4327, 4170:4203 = 1.08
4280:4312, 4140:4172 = 0.91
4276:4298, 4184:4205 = 1.07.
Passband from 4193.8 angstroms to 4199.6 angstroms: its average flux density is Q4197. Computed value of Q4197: 12.2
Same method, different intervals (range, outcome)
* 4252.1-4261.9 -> 10.6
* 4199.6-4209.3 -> 12.7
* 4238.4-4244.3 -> 13.5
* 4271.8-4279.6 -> 10.4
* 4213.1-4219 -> 12.3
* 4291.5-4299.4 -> 12.3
